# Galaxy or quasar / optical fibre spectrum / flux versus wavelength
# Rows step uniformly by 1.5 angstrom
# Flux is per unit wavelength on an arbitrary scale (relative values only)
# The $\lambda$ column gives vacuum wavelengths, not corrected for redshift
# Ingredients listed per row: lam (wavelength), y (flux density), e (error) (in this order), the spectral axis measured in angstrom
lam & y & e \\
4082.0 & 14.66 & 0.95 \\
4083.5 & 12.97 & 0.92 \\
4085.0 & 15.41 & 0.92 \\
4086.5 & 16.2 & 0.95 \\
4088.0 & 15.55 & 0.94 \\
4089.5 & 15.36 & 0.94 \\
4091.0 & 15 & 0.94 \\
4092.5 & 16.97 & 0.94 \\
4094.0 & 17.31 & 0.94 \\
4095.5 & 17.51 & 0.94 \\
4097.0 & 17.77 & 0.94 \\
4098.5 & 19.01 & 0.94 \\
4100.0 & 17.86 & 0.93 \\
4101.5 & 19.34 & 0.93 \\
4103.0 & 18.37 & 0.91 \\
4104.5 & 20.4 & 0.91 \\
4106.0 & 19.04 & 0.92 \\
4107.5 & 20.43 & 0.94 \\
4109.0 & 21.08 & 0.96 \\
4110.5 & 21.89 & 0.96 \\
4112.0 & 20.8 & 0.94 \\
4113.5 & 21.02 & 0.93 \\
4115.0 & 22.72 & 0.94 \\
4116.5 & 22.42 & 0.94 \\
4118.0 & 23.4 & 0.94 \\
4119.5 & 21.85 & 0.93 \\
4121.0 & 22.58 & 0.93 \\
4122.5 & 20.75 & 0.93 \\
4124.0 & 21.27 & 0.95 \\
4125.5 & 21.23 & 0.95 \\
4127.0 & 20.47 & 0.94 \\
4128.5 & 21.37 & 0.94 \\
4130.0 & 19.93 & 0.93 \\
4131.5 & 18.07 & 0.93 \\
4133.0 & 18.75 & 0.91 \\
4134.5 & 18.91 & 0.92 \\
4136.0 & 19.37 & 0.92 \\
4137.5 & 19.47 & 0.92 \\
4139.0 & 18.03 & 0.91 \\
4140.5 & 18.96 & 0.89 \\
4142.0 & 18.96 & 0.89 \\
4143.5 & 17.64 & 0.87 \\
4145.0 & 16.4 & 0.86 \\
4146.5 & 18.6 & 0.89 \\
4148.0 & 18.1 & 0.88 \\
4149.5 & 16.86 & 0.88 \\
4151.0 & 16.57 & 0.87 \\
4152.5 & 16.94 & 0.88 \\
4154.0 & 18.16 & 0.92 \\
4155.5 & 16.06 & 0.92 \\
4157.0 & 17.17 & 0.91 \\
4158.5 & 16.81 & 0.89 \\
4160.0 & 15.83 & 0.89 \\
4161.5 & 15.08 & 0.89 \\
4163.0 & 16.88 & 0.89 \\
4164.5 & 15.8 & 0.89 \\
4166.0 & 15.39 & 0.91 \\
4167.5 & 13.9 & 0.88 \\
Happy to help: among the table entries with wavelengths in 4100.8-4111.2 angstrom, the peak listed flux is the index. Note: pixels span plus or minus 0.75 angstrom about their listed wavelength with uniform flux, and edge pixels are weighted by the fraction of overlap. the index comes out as 21.89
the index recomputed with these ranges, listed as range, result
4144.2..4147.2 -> 18.6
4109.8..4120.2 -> 23.4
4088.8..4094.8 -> 17.31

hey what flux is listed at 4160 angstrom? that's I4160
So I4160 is 15.83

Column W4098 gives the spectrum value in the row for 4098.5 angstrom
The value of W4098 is 19.01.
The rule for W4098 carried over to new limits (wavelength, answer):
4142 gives 18.96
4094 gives 17.31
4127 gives 20.47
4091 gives 15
